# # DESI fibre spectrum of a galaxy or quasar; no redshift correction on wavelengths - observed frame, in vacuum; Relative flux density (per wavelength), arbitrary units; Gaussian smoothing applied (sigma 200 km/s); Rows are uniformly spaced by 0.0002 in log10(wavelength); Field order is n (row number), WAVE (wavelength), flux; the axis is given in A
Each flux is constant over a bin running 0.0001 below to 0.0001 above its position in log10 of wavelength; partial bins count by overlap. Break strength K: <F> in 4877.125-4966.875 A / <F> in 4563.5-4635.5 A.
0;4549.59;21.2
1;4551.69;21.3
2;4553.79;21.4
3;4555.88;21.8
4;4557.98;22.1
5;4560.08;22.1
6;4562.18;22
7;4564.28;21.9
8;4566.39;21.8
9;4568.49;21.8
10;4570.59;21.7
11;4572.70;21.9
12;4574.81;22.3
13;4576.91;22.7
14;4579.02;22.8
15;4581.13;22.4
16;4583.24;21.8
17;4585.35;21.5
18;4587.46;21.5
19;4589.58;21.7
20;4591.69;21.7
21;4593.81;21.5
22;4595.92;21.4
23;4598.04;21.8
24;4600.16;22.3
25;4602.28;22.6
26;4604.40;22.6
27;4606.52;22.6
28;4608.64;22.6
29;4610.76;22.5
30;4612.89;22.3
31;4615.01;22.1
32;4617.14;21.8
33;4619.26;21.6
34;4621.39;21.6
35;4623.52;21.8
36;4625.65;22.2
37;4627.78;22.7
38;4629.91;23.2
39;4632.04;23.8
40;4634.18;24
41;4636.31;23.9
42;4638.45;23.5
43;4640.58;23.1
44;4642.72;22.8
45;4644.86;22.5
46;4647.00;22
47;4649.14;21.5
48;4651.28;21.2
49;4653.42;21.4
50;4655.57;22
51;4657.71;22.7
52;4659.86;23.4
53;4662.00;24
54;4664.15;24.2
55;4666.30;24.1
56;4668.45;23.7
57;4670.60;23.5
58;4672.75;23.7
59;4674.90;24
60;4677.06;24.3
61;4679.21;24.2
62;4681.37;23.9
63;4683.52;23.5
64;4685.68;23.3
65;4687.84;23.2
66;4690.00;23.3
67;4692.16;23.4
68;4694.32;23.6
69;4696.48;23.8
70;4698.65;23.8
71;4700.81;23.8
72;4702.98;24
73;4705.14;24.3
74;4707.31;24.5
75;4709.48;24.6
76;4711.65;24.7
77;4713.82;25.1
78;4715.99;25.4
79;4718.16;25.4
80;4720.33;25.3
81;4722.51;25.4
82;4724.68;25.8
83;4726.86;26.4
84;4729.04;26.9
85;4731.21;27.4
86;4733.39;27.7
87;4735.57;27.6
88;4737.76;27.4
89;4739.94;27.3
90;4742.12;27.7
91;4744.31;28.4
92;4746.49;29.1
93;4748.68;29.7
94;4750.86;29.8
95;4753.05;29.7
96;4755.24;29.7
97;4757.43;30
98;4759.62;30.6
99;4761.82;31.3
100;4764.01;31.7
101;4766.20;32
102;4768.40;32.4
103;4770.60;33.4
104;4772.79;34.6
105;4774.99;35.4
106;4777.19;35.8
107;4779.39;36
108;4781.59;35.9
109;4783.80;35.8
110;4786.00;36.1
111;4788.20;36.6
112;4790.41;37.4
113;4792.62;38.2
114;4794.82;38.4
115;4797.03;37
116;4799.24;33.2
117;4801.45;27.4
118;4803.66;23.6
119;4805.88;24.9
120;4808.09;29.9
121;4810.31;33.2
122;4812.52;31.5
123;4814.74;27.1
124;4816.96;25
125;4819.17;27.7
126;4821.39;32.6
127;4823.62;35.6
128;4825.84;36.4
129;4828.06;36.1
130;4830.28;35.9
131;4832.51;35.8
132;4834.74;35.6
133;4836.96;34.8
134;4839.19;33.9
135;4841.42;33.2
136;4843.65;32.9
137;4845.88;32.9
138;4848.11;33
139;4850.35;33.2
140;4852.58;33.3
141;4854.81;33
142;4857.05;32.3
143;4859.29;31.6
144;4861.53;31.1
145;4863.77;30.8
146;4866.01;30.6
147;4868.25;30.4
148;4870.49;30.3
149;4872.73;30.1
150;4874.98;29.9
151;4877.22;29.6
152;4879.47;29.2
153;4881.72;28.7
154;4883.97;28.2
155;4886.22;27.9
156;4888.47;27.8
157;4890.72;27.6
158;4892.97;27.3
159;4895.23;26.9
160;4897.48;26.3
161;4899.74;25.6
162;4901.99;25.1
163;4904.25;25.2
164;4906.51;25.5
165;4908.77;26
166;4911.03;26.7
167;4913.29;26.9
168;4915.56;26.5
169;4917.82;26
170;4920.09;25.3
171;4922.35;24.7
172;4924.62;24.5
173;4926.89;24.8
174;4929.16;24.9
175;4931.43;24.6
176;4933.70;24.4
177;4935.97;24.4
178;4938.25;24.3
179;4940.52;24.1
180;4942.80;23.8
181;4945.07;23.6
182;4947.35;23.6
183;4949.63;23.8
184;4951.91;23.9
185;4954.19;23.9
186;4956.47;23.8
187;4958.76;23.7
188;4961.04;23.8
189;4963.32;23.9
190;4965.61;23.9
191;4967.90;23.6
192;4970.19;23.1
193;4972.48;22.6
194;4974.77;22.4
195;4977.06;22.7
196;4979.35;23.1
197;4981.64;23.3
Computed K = 1.15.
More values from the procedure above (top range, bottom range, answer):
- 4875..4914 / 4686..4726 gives 1.11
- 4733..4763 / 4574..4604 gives 1.32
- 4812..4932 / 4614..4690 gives 1.29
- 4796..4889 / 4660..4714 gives 1.31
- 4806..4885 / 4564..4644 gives 1.42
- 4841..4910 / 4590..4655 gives 1.32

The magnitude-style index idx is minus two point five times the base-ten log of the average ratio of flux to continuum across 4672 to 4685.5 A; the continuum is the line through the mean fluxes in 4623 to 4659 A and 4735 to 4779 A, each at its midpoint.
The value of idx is 0.06 mag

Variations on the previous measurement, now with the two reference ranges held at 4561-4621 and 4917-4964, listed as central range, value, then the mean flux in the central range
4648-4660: 0.03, 21.9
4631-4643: -0.06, 23.6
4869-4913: -0.15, 27.6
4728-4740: -0.19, 27.4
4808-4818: -0.24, 29.3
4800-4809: -0.14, 26.6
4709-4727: -0.11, 25.3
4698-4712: -0.07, 24.2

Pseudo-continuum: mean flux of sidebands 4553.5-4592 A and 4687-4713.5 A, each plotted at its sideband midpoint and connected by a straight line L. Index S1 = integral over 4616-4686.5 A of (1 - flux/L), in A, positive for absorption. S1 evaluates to 0.6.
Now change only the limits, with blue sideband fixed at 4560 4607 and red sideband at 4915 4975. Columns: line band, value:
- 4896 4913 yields -1.4 A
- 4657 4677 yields -1.1 A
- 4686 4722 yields -2.4 A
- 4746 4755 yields -2.6 A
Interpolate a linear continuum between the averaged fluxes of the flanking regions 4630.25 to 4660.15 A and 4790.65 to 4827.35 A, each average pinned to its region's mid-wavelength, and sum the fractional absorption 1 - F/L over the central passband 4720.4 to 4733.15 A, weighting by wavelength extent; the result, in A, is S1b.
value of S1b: 0.3 A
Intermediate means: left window 22.7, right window 31.5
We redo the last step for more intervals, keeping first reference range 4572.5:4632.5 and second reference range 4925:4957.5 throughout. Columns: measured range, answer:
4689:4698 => -0.3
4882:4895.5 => -2.2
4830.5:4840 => -4.7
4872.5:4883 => -2.5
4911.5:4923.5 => -1.0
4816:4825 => -2.7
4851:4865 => -5.0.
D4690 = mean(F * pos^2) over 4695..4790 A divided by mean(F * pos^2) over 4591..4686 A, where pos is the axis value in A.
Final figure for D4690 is 1.34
